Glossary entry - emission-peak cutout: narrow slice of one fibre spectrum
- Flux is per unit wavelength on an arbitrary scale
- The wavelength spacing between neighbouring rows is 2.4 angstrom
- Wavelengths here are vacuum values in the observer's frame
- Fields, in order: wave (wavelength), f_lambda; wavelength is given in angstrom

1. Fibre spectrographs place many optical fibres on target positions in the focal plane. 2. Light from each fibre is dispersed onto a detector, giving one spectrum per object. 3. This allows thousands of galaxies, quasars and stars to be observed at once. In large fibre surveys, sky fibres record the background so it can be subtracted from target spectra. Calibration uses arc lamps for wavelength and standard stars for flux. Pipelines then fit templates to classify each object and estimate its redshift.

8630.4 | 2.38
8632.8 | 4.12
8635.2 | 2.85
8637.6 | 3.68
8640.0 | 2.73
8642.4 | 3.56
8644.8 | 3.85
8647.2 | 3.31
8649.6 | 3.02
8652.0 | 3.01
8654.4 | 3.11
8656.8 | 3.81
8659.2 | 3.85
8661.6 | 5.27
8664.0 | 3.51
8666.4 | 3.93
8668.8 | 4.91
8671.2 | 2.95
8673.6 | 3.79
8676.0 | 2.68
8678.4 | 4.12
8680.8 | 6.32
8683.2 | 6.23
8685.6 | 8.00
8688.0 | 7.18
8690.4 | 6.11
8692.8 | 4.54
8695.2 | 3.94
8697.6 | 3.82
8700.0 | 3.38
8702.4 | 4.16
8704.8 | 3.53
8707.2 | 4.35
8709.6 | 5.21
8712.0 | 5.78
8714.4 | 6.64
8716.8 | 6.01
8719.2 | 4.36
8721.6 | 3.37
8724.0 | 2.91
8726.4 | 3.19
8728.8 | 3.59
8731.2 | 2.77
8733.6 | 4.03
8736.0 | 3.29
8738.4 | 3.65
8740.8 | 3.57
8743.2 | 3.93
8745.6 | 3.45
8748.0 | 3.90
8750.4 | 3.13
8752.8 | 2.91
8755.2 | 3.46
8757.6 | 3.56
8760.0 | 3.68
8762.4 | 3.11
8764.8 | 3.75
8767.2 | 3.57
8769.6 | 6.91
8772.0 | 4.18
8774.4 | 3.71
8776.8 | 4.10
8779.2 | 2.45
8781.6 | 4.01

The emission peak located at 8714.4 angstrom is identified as [N II] 6583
